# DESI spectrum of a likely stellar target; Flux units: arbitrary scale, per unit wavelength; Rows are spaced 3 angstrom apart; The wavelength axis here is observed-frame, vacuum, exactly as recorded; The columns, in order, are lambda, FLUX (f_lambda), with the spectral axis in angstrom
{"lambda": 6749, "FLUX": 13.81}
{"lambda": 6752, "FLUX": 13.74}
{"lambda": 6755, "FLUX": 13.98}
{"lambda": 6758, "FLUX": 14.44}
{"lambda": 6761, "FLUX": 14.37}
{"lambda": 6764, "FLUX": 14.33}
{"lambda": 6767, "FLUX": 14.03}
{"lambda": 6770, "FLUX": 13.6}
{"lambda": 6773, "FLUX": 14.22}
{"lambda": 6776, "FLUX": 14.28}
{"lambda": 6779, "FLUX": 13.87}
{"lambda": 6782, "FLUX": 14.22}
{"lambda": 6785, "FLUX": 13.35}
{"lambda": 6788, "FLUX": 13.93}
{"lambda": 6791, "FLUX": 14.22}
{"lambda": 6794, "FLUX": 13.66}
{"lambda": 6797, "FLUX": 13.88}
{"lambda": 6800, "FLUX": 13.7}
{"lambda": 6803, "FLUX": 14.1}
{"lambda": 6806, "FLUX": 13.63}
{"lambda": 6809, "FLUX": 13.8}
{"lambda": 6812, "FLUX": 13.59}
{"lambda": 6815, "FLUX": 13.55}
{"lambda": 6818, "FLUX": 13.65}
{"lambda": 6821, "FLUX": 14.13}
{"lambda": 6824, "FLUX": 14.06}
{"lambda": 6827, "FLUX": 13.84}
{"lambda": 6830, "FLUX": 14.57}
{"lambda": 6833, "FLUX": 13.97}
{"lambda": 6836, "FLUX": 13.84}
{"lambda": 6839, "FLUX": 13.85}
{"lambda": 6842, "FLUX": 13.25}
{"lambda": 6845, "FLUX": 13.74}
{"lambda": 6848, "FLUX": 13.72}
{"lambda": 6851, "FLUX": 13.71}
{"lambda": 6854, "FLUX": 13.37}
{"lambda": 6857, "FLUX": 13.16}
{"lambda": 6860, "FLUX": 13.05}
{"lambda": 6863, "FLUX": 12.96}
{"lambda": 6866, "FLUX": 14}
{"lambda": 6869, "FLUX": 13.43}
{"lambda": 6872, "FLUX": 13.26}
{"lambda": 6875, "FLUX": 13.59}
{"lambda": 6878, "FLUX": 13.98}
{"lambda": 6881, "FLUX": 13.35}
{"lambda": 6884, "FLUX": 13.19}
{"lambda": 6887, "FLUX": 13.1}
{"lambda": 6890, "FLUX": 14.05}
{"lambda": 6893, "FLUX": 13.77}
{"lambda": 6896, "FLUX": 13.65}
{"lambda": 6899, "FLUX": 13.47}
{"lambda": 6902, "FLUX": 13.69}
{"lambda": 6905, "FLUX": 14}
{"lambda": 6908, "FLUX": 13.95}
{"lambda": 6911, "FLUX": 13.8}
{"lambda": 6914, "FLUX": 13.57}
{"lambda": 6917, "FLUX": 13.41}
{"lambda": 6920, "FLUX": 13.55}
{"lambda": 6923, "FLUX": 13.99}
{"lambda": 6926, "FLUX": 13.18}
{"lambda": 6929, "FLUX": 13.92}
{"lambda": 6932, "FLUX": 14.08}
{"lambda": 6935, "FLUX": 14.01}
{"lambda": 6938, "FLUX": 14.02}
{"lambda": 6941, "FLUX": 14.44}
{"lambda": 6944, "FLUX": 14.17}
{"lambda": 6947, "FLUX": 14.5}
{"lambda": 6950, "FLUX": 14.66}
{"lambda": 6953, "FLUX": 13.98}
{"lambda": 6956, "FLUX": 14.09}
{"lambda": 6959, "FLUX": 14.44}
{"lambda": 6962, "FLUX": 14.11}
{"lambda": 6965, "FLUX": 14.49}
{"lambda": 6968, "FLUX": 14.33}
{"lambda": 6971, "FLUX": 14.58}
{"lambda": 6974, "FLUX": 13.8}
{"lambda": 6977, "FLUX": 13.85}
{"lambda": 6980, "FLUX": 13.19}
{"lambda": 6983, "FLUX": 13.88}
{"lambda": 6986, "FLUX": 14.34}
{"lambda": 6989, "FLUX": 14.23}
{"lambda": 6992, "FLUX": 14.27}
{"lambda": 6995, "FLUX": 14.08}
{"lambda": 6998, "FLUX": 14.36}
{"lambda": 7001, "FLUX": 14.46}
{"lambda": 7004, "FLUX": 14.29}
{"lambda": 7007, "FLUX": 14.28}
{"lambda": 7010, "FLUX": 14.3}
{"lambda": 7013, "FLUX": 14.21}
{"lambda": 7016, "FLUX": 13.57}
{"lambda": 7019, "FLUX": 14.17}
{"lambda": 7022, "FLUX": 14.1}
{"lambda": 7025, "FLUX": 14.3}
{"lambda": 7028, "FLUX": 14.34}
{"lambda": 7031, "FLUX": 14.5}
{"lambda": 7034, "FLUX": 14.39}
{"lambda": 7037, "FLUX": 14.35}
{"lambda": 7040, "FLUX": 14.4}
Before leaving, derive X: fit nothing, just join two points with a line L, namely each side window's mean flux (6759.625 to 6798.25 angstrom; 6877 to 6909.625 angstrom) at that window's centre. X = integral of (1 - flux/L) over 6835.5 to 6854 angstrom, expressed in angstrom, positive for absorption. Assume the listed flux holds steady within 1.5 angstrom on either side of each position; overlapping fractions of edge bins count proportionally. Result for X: 0.2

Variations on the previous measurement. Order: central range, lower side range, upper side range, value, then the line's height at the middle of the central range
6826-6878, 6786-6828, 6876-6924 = 0.50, 13.7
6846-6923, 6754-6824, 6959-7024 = 2.61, 14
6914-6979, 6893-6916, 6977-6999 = -0.83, 13.9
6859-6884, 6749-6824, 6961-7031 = 1.03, 14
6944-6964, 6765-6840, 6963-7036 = -0.25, 14.1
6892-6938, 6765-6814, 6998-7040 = 1.12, 14.1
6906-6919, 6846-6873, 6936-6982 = 0.12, 13.8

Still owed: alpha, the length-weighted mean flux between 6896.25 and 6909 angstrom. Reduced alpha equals 13.8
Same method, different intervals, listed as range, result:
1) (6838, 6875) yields 13.5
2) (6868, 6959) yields 13.8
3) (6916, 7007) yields 14.1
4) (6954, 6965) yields 14.2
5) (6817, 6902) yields 13.6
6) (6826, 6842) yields 13.9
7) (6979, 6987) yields 13.8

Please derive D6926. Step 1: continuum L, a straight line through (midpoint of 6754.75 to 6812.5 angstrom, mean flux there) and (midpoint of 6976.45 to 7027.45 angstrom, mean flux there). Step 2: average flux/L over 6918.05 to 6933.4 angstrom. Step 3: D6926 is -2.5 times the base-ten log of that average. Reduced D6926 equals 0.03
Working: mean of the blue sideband 14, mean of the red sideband 14.1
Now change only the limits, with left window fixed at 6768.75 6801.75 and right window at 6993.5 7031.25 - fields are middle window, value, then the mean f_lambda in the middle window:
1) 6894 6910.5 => 0.024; 13.8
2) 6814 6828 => 0.008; 13.9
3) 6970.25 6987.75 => 0.020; 13.9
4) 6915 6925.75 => 0.039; 13.6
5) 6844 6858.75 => 0.037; 13.5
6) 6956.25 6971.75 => -0.016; 14.4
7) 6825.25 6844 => 0.007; 13.9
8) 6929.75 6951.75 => -0.010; 14.3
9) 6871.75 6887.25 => 0.046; 13.4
